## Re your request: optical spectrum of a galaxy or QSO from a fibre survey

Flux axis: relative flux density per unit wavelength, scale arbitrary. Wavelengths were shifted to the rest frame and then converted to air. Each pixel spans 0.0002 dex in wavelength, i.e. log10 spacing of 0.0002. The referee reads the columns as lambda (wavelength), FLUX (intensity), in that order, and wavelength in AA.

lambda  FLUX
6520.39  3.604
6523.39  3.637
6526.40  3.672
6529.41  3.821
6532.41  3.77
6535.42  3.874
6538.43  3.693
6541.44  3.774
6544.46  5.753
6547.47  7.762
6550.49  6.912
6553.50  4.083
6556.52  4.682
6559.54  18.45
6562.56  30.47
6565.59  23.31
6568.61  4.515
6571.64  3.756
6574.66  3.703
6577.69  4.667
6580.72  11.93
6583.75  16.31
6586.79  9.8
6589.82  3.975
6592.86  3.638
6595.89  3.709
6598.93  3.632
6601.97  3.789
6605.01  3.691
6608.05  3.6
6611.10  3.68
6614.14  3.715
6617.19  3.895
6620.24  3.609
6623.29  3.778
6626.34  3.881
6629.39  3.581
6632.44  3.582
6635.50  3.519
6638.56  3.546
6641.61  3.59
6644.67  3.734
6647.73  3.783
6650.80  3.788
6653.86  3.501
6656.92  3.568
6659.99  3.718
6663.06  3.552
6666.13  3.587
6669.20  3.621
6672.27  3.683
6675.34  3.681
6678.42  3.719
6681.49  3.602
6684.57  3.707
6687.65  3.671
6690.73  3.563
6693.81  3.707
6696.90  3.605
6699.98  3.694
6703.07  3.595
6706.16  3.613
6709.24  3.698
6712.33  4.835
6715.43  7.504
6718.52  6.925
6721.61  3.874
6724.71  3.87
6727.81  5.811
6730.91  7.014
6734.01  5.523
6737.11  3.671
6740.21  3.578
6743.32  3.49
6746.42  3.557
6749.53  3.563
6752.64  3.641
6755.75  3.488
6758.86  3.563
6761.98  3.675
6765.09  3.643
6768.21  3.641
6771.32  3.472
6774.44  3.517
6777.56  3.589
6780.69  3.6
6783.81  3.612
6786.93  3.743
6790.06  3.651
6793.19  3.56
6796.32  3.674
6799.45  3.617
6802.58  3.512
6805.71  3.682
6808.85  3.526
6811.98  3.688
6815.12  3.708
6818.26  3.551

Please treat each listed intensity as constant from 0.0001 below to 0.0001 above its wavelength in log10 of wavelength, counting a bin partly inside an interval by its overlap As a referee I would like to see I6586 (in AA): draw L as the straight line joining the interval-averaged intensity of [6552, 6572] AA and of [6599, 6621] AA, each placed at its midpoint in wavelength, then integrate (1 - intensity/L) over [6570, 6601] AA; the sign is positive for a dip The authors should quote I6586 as 7.5 AA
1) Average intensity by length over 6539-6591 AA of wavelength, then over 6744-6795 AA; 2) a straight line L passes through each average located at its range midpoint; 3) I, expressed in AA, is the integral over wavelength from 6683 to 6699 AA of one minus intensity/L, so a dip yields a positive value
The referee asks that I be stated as 6.1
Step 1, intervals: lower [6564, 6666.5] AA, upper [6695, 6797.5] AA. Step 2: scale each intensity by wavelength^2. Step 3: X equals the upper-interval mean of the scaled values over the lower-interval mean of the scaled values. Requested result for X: 0.83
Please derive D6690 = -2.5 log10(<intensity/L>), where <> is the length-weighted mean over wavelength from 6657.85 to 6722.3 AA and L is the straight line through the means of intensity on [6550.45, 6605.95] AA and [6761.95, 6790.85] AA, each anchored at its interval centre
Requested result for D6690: 0.379 mag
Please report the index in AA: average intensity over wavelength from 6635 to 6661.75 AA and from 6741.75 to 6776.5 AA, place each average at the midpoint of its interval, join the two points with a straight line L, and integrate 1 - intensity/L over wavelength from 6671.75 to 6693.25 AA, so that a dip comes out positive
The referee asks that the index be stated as -0.3 AA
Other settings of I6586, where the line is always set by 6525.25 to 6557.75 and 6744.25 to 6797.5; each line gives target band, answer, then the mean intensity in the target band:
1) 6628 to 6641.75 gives 2.3 AA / 3.56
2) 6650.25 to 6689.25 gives 4.3 AA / 3.64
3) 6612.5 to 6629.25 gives 2.2 AA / 3.76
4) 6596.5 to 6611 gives 2.4 AA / 3.68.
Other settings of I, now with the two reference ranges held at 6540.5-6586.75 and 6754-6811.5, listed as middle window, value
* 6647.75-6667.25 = 9.8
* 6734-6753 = 4.1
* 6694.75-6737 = 5.1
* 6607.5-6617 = 5.4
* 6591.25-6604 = 7.6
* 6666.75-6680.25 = 6.2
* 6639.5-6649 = 4.9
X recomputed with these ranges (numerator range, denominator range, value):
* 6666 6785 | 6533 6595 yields 0.49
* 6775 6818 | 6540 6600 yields 0.44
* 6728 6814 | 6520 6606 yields 0.56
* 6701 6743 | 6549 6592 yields 0.49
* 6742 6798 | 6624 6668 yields 1.02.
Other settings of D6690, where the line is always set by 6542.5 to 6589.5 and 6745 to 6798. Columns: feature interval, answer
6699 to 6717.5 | 0.212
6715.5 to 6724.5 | -0.050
